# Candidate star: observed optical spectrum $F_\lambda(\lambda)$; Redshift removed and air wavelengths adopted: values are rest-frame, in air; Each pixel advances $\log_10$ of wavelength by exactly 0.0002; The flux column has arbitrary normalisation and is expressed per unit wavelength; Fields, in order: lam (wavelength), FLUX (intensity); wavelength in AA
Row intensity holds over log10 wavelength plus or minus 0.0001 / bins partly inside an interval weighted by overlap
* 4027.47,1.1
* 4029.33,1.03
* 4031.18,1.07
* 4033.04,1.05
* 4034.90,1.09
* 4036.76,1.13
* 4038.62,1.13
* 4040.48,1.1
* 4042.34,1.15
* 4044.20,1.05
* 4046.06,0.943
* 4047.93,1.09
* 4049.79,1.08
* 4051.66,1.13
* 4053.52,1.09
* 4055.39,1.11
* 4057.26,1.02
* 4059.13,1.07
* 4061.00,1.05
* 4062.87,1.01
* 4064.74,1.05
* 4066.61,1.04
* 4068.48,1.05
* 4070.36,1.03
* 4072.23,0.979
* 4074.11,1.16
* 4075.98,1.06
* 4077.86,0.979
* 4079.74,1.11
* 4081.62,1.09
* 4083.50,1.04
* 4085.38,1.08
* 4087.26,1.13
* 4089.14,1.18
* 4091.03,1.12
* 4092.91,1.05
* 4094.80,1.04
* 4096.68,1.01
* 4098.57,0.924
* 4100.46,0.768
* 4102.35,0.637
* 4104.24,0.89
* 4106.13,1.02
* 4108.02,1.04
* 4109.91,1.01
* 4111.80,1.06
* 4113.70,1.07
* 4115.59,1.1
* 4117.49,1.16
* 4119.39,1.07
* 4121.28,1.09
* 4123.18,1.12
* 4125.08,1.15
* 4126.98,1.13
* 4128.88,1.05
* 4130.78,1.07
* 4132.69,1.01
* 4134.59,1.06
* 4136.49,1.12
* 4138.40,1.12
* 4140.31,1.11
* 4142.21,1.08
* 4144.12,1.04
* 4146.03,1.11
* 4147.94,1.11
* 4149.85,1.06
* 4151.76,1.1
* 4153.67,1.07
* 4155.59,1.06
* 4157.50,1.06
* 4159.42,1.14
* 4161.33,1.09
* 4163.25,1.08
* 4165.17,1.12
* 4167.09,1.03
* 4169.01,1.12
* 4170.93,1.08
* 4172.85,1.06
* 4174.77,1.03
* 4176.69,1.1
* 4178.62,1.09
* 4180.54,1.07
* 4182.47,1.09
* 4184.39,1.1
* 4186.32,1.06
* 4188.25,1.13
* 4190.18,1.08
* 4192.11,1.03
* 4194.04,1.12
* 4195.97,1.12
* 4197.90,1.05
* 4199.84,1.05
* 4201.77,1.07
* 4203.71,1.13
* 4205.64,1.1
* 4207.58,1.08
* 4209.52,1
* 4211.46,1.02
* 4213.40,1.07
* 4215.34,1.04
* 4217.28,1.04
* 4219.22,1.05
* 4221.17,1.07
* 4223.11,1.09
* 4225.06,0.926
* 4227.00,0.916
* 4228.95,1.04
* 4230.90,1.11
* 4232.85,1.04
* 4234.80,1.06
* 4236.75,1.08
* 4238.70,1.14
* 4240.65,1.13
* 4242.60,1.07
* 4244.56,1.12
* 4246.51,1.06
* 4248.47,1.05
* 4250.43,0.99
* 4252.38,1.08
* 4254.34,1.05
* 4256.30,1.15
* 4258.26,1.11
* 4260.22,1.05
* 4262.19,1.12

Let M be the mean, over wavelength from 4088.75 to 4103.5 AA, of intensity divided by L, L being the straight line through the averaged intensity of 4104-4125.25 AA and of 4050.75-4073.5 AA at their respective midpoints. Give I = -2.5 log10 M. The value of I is 0.115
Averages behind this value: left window 1.05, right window 1.07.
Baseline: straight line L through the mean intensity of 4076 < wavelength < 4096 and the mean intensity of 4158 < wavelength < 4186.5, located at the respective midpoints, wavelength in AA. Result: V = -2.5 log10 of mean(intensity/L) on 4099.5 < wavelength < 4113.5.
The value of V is 0.17 mag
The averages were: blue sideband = 1.08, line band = 0.926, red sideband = 1.08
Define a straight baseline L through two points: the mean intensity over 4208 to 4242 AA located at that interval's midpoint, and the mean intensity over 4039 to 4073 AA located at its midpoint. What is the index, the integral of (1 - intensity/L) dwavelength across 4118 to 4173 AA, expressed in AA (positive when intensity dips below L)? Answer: -1.7 AA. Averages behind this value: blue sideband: 1.06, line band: 1.09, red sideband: 1.05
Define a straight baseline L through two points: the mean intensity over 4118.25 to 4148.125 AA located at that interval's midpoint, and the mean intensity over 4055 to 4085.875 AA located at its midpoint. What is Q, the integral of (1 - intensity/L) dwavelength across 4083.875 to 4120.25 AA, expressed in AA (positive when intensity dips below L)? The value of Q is 1.79 AA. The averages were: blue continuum 1.05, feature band 1.02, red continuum 1.09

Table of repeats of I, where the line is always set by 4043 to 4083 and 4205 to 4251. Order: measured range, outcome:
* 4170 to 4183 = -0.019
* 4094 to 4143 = 0.022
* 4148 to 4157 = -0.021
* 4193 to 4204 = -0.033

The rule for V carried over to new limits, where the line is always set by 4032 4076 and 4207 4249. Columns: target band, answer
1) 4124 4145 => -0.02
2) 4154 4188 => -0.02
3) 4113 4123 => -0.04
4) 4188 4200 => -0.03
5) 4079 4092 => -0.04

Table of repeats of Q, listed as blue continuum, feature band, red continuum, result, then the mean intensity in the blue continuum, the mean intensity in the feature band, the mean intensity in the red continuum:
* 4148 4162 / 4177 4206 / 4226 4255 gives -0.3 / 1.08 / 1.09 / 1.06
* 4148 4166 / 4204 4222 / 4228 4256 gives 0.4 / 1.09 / 1.05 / 1.07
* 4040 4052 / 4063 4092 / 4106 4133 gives 0.1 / 1.07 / 1.07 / 1.08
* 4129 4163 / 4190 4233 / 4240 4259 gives 1.1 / 1.08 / 1.05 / 1.08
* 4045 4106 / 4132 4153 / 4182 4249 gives -0.7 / 1.03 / 1.08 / 1.07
